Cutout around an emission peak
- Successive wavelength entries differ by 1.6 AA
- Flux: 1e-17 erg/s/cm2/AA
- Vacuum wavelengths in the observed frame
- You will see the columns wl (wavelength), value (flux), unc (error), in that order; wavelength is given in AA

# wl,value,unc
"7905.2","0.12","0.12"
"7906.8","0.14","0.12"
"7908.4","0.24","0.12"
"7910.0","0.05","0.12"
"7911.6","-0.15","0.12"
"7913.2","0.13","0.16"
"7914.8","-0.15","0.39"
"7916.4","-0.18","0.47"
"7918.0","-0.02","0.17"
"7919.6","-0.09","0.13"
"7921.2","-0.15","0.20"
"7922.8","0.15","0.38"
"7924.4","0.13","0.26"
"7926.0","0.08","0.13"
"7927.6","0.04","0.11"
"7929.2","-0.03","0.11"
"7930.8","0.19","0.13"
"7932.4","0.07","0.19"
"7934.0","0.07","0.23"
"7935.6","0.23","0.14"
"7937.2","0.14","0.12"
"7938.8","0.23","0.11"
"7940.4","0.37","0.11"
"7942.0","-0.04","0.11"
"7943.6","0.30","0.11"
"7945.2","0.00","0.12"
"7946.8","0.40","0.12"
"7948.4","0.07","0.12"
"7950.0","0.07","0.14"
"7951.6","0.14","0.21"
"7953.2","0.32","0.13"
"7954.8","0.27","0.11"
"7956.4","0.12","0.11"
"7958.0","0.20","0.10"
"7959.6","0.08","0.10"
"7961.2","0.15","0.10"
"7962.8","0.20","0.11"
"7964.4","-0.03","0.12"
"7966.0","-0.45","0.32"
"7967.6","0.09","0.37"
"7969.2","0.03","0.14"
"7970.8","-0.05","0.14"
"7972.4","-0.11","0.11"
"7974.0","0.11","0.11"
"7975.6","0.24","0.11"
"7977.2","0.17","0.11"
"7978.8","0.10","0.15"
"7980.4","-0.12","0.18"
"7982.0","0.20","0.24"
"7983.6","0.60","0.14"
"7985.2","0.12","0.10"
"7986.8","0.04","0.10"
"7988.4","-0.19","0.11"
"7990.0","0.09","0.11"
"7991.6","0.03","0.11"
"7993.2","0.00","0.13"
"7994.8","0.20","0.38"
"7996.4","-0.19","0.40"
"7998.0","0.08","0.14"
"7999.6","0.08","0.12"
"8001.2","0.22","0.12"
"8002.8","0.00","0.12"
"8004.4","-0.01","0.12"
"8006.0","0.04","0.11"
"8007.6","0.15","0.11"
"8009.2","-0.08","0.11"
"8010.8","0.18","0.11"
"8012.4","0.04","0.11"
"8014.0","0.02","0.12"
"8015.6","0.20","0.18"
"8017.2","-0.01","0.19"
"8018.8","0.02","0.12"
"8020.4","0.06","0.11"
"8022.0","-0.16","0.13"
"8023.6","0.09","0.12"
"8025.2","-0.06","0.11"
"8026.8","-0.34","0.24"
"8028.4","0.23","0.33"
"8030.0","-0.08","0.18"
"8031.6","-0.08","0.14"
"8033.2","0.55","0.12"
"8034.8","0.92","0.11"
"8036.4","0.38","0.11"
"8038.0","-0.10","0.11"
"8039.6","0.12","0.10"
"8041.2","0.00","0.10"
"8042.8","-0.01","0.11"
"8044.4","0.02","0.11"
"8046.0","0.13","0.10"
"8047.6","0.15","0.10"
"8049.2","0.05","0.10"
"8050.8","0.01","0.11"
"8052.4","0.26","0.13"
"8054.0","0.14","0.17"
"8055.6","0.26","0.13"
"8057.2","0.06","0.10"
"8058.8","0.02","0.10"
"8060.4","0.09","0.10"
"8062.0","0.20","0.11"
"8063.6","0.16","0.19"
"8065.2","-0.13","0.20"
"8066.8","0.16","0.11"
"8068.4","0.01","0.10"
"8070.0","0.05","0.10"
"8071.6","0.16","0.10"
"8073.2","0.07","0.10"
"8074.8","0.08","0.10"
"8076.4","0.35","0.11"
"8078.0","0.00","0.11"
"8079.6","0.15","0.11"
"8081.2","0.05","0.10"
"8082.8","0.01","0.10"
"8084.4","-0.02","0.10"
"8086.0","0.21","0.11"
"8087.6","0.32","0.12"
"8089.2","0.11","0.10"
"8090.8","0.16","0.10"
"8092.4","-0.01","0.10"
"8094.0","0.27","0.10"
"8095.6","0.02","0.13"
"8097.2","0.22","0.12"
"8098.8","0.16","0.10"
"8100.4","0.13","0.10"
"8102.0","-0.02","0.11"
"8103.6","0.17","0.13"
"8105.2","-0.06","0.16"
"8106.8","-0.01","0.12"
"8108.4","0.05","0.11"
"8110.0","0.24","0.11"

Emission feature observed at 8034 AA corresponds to H-gamma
